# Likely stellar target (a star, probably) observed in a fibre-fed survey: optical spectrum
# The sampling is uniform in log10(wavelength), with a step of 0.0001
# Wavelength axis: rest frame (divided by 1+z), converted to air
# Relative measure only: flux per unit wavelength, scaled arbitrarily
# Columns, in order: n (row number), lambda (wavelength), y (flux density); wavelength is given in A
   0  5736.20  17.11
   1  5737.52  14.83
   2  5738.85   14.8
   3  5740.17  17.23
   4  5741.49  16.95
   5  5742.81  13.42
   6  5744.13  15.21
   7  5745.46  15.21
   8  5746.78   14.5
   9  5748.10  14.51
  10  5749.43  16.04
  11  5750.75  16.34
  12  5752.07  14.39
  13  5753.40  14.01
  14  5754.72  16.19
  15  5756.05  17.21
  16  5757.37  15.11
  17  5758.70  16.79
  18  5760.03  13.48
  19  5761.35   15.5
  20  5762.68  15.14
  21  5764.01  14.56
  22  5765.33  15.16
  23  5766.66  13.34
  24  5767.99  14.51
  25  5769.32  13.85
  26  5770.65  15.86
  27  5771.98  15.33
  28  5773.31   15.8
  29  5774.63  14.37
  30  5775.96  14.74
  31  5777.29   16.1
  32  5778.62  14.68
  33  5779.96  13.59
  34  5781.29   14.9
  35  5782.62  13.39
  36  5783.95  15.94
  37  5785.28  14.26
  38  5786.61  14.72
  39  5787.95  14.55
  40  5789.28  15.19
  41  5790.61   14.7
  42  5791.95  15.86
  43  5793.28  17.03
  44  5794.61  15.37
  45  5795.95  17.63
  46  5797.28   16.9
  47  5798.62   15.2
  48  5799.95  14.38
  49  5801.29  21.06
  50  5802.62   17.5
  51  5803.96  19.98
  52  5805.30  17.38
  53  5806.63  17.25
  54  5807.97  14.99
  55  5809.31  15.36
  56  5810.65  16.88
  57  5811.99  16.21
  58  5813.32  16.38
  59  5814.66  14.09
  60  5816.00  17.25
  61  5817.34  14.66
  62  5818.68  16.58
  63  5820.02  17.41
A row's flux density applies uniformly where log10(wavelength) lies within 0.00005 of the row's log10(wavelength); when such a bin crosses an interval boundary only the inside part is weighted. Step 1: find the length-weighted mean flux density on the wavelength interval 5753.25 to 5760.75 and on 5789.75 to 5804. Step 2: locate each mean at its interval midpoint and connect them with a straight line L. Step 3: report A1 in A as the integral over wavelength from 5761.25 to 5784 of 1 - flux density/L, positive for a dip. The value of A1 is 1.8 A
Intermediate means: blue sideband 15.6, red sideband 16.7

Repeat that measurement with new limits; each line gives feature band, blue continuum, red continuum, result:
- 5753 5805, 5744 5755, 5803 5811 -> 1.8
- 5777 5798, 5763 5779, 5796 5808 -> 1.2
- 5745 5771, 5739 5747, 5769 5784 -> 0.2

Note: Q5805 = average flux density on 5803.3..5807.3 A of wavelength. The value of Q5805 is 18.2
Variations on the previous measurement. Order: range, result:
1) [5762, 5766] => 14.9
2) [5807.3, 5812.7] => 15.9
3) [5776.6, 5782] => 14.8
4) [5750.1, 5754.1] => 14.9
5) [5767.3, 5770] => 14.2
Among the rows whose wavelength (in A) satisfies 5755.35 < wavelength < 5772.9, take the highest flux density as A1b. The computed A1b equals 17.21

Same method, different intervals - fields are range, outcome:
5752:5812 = 21.06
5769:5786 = 16.1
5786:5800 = 17.63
